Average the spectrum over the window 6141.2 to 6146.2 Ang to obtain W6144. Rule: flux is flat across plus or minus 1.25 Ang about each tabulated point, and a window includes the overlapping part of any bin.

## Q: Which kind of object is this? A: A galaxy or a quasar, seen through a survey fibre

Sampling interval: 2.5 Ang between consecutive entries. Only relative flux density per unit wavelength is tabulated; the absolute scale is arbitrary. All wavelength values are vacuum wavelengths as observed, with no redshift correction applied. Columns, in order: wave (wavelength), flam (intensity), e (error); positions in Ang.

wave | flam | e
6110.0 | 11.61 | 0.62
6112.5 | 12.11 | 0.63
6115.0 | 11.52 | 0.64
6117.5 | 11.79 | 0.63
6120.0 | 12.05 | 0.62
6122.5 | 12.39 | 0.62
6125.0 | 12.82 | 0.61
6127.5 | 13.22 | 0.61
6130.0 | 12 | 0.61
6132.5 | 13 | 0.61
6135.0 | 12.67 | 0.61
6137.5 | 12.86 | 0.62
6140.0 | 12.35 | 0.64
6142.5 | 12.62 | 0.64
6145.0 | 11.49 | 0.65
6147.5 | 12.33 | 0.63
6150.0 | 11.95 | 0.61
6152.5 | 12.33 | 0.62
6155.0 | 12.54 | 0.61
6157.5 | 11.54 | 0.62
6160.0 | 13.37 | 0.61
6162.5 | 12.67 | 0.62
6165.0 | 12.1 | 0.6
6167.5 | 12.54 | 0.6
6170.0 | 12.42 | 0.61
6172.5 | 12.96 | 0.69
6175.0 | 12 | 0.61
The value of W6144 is 12.1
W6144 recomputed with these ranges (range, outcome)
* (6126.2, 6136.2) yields 12.7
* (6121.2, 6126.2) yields 12.6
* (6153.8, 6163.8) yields 12.5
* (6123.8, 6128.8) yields 13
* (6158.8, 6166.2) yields 12.7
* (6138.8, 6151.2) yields 12.1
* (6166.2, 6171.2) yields 12.5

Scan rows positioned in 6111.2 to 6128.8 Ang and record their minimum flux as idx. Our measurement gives 11.52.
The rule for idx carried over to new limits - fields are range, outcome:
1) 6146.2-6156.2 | 11.95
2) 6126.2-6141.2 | 12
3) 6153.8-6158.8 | 11.54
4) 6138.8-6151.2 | 11.49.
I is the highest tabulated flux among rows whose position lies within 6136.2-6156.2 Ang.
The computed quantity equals 12.86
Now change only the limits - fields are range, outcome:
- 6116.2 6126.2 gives 12.82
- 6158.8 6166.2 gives 13.37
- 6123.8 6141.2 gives 13.22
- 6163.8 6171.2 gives 12.54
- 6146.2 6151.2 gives 12.33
